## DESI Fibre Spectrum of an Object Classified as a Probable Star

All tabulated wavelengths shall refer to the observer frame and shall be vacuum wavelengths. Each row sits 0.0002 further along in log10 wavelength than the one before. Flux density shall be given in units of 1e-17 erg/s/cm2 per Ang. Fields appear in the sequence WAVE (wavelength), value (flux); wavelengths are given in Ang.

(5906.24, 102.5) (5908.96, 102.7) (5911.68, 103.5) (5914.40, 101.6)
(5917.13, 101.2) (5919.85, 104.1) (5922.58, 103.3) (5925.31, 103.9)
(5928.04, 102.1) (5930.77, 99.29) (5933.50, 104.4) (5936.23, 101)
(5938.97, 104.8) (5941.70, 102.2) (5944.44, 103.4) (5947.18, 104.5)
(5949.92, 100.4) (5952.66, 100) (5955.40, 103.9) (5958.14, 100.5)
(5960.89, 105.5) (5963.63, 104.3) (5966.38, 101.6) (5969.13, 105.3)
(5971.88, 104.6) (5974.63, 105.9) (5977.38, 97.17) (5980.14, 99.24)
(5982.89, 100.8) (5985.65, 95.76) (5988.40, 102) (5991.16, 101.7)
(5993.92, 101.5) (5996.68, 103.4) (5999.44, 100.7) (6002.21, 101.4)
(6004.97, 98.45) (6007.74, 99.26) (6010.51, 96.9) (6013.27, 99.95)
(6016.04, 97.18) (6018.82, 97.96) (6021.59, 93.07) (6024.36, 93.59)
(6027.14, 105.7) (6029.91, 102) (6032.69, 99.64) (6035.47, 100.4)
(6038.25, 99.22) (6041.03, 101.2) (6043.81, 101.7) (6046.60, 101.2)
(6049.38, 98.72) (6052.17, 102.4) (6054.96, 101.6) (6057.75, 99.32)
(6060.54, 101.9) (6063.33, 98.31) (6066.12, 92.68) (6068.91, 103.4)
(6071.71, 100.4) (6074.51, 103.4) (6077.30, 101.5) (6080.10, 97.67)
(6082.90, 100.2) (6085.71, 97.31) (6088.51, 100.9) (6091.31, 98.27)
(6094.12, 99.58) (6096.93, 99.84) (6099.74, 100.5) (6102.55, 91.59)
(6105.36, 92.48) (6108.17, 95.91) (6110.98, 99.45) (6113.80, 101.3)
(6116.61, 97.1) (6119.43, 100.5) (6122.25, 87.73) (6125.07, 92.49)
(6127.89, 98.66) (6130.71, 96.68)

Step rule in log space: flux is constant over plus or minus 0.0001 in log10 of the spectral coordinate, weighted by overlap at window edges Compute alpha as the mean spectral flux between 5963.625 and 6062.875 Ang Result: 100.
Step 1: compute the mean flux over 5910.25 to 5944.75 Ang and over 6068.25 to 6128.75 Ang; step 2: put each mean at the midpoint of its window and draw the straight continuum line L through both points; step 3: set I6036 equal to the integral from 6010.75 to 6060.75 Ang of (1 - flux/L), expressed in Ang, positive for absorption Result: 0.0 Ang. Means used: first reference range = 103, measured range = 99.7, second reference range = 98.1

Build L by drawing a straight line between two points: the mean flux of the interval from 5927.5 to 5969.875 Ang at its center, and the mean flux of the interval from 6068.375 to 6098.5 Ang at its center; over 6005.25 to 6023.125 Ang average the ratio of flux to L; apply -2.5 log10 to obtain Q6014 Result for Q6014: 0.04 mag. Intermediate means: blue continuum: 103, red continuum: 100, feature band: 97.4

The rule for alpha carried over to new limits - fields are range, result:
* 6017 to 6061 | 99.9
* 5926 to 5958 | 102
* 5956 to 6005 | 102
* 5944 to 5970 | 103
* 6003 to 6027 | 97.6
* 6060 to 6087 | 99.6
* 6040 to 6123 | 99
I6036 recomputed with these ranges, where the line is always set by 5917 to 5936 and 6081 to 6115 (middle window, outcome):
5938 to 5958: -0.10 Ang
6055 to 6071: -0.06 Ang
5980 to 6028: 0.61 Ang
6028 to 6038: -0.10 Ang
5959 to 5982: -0.31 Ang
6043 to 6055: -0.20 Ang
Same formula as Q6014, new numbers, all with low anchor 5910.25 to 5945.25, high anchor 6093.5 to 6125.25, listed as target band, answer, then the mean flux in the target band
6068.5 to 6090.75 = -0.03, 100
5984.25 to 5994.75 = 0.00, 100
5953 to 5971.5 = -0.02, 103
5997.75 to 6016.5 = 0.01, 99.3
